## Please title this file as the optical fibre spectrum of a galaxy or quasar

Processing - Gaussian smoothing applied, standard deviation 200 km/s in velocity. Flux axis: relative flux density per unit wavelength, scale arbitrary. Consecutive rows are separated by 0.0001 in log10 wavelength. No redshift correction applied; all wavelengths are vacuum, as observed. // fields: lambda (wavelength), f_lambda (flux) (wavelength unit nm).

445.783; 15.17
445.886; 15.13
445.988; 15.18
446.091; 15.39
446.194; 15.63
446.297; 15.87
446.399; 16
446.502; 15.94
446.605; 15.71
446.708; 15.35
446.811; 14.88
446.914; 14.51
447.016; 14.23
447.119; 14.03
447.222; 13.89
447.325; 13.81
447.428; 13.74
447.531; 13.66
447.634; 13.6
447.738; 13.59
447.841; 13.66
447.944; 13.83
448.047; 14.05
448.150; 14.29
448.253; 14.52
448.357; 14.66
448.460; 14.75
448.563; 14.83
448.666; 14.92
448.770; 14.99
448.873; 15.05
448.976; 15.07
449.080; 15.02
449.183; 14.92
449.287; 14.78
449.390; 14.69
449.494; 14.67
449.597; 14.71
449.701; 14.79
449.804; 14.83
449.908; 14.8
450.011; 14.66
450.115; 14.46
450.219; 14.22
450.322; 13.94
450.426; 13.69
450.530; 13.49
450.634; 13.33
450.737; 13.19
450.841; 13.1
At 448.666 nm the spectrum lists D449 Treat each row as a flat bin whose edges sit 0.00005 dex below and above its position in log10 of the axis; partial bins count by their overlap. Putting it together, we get 14.92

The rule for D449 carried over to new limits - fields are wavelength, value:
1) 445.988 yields 15.18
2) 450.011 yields 14.66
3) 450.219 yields 14.22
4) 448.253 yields 14.52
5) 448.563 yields 14.83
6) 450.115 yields 14.46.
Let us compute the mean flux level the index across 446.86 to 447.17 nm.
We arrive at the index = 14.3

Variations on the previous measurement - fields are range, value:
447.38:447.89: 13.6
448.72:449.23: 15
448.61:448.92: 15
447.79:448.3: 14.1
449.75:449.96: 14.9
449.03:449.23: 15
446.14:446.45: 15.8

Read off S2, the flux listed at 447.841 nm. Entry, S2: 13.66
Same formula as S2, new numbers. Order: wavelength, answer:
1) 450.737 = 13.19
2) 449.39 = 14.69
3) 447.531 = 13.66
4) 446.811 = 14.88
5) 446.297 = 15.87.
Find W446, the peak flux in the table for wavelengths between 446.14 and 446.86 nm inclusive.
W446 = 16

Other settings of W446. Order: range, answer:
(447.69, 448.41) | 14.66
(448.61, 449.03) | 15.07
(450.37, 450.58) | 13.69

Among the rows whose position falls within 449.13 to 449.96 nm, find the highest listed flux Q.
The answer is 14.92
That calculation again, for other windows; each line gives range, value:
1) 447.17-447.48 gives 13.89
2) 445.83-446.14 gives 15.39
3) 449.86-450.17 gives 14.8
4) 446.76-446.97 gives 14.88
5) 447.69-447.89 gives 13.66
